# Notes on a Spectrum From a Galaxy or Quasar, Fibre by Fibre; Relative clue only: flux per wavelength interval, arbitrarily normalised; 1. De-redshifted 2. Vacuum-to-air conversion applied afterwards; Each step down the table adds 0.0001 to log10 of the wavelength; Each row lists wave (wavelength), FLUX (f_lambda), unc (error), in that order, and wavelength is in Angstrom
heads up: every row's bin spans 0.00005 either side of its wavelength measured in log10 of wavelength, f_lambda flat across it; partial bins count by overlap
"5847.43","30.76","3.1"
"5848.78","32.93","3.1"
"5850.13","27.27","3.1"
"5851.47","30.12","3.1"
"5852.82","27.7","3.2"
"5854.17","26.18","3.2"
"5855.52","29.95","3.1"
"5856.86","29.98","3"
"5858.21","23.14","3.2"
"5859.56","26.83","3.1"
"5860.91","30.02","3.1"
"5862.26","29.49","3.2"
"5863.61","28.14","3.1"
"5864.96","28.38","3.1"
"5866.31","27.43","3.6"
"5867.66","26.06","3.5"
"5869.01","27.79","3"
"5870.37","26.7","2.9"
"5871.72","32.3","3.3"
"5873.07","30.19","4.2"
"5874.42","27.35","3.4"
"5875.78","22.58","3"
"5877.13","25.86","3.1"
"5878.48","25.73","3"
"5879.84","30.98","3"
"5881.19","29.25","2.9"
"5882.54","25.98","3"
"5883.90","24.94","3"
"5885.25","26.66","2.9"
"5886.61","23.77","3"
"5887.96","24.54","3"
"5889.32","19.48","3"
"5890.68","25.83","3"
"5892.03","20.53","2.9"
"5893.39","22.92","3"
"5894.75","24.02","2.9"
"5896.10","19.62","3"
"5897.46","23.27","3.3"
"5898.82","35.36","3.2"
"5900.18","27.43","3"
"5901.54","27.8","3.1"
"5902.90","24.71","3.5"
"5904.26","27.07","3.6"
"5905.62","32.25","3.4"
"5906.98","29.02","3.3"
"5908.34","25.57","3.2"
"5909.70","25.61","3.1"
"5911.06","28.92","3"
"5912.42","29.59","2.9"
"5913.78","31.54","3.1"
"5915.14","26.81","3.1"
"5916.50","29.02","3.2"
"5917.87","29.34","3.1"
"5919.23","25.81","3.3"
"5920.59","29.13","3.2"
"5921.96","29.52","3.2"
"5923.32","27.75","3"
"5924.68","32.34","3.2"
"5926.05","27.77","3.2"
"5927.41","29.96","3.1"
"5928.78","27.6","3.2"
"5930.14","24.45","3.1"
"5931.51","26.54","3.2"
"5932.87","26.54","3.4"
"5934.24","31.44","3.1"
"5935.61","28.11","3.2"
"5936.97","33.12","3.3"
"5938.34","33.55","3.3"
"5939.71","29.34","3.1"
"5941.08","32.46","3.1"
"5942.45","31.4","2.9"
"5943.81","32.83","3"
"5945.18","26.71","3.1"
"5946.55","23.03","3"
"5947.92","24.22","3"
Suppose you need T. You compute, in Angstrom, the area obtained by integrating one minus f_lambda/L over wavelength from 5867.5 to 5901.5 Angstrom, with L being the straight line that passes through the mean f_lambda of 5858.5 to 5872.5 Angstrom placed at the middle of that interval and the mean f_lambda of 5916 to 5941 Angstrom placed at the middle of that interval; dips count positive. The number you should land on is 2.9 Angstrom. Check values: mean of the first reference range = 28.2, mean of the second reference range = 29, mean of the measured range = 26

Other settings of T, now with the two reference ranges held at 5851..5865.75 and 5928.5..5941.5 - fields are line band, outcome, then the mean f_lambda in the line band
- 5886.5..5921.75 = 2.76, 26.6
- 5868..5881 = 0.30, 27.7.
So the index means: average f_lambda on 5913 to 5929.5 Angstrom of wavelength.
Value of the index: 28.9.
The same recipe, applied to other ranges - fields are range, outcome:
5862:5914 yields 26.7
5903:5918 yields 28.4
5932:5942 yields 30.6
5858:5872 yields 27.9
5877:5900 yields 25.3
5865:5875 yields 28.3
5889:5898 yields 22.3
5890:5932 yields 27.3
